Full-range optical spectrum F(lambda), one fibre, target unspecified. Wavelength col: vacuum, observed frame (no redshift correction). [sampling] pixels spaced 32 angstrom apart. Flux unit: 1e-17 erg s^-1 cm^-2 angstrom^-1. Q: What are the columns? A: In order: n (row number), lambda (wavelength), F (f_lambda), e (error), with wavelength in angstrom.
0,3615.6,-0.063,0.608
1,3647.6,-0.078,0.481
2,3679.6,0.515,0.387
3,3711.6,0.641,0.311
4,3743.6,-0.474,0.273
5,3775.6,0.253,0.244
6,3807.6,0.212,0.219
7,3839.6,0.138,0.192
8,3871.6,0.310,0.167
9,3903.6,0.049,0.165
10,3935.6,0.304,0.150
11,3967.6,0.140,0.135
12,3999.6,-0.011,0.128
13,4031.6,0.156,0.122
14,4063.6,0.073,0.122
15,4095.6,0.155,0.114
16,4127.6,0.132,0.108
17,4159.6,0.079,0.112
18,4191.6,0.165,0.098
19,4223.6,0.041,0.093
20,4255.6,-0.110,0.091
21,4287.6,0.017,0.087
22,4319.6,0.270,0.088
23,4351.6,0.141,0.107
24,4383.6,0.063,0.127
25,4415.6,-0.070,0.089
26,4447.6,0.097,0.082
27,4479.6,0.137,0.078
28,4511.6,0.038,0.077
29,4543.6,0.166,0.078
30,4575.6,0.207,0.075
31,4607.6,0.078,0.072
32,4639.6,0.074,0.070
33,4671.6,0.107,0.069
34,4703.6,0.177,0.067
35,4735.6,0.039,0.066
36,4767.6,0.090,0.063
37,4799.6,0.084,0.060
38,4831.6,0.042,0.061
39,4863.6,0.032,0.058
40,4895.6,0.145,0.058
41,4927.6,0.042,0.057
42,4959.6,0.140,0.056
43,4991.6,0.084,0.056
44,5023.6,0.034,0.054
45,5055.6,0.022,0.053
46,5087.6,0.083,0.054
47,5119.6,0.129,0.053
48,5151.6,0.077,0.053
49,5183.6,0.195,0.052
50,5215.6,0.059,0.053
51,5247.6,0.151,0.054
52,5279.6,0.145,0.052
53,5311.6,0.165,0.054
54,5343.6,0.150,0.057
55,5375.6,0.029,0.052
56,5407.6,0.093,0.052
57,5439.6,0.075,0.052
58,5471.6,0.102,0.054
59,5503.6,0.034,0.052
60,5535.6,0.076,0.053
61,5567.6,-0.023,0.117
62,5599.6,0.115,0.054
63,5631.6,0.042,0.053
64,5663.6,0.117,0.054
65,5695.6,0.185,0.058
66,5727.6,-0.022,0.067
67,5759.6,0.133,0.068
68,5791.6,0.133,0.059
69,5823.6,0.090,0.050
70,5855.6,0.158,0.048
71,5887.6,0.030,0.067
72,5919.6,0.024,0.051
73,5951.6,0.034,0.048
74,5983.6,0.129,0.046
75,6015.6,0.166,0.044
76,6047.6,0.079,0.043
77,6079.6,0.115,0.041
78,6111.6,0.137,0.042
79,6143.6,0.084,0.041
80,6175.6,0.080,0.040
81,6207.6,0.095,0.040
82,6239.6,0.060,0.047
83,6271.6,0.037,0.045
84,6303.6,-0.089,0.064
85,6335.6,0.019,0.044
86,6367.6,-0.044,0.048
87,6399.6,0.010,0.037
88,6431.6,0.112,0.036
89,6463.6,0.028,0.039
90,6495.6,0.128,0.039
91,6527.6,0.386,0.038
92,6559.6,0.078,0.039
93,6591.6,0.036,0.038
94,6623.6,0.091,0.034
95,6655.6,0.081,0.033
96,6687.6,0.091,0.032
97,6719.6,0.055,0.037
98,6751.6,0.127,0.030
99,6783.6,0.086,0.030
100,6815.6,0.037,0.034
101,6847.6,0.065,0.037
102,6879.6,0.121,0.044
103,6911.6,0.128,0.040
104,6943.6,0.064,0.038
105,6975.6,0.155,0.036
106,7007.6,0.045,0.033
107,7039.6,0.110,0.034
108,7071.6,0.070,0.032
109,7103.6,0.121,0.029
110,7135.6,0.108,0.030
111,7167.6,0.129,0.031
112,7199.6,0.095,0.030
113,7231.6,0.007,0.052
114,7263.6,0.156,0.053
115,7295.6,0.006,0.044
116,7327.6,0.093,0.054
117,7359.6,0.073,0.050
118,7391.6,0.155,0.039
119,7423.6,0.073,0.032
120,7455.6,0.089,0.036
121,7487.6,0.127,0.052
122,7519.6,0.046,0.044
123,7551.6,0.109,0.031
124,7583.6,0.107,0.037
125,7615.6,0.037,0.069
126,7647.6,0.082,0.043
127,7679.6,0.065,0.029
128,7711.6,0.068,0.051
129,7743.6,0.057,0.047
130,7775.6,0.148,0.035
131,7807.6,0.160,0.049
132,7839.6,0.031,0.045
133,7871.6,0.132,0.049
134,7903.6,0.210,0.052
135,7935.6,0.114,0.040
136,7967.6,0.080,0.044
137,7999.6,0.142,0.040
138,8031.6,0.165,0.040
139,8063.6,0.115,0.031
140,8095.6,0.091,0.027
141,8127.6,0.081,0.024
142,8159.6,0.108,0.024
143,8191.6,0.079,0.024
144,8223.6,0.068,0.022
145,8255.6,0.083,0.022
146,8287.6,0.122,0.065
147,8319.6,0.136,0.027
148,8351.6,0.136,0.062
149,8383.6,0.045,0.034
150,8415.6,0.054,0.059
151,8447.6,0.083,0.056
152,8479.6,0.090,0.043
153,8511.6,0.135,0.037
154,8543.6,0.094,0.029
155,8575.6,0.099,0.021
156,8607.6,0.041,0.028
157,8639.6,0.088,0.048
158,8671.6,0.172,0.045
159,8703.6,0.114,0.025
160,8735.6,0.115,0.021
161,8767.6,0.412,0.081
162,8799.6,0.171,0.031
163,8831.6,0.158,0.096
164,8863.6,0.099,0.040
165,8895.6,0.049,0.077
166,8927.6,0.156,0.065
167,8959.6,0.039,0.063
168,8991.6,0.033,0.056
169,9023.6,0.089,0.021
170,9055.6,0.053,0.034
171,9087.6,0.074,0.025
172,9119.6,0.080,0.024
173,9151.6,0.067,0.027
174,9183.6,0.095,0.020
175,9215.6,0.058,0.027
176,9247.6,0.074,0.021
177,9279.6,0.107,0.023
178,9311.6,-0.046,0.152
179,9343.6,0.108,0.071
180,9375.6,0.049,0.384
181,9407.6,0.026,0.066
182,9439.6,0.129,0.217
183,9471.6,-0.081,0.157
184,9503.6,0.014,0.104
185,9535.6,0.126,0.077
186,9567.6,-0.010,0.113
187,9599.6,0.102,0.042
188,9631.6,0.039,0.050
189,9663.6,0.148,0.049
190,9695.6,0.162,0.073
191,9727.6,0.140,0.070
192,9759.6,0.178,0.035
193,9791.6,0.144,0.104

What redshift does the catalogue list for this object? 0.75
